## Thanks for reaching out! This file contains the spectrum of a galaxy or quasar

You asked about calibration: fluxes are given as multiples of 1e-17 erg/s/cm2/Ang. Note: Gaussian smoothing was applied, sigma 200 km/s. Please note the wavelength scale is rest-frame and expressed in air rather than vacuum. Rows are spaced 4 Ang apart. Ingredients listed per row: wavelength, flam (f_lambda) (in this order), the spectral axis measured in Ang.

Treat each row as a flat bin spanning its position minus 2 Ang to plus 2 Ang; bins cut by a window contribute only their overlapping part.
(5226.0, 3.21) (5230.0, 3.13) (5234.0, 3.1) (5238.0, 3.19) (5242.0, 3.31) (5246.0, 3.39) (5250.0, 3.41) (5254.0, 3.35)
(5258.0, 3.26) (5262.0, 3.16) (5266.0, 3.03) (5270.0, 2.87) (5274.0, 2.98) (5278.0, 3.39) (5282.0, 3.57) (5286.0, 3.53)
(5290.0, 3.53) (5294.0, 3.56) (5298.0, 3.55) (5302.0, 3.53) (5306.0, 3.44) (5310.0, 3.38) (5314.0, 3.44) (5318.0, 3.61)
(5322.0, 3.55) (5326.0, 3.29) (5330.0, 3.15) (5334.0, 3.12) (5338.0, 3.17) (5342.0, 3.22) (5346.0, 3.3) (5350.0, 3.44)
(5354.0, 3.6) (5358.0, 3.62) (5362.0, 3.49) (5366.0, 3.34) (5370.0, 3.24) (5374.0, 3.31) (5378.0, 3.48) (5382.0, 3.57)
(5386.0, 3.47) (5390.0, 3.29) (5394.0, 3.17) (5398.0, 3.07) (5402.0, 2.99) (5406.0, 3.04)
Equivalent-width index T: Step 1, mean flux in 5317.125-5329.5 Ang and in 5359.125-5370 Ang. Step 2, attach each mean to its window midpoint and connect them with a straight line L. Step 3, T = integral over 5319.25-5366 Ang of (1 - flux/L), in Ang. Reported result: 0.7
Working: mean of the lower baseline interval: 3.43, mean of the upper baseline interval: 3.4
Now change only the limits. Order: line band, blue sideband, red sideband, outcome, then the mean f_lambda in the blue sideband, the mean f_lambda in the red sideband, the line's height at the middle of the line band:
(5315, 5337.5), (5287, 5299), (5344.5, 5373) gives 1.0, 3.54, 3.43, 3.49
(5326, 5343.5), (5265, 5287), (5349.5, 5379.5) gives 1.0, 3.22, 3.44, 3.37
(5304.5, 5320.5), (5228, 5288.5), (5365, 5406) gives -1.0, 3.25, 3.28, 3.26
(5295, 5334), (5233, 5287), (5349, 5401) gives -1.3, 3.25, 3.38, 3.31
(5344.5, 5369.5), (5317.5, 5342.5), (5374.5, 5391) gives -0.6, 3.29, 3.45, 3.37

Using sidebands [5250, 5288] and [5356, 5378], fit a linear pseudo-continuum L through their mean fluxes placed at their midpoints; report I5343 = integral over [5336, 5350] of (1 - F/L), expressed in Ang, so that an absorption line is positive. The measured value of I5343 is 0.5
